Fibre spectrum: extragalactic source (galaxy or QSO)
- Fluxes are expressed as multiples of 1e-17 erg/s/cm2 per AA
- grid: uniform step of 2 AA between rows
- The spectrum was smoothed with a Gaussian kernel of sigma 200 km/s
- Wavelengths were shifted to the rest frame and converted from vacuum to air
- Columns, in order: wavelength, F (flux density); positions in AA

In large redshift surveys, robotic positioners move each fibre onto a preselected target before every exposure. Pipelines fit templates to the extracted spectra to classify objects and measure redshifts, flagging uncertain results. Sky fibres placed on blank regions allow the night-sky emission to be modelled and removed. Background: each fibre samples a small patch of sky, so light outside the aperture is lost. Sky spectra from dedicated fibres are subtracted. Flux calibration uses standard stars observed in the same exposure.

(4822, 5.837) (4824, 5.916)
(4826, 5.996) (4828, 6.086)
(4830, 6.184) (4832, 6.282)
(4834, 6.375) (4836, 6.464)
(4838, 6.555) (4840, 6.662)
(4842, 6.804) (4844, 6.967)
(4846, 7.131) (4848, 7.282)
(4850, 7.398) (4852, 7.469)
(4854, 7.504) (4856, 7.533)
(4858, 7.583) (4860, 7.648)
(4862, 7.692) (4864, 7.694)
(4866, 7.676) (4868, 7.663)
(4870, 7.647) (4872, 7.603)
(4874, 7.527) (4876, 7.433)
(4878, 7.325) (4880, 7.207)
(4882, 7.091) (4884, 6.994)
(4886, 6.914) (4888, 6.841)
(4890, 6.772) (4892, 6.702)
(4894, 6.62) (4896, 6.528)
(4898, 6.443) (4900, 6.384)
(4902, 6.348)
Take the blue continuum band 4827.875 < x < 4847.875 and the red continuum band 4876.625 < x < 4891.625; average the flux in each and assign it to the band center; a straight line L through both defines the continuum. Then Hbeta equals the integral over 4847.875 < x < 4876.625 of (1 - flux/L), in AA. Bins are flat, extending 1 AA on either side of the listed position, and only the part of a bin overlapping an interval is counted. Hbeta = -3.1 AA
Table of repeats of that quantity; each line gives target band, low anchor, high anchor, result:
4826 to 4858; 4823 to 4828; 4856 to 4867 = -0.44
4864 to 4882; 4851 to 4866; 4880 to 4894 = -0.65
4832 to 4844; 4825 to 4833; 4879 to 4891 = -0.59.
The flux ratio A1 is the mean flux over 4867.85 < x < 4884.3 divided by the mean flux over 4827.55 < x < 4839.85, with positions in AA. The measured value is 1.16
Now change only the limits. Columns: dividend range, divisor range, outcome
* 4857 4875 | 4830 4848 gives 1.15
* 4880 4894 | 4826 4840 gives 1.09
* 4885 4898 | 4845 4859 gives 0.90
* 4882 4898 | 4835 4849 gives 0.99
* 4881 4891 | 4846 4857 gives 0.93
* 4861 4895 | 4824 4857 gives 1.07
